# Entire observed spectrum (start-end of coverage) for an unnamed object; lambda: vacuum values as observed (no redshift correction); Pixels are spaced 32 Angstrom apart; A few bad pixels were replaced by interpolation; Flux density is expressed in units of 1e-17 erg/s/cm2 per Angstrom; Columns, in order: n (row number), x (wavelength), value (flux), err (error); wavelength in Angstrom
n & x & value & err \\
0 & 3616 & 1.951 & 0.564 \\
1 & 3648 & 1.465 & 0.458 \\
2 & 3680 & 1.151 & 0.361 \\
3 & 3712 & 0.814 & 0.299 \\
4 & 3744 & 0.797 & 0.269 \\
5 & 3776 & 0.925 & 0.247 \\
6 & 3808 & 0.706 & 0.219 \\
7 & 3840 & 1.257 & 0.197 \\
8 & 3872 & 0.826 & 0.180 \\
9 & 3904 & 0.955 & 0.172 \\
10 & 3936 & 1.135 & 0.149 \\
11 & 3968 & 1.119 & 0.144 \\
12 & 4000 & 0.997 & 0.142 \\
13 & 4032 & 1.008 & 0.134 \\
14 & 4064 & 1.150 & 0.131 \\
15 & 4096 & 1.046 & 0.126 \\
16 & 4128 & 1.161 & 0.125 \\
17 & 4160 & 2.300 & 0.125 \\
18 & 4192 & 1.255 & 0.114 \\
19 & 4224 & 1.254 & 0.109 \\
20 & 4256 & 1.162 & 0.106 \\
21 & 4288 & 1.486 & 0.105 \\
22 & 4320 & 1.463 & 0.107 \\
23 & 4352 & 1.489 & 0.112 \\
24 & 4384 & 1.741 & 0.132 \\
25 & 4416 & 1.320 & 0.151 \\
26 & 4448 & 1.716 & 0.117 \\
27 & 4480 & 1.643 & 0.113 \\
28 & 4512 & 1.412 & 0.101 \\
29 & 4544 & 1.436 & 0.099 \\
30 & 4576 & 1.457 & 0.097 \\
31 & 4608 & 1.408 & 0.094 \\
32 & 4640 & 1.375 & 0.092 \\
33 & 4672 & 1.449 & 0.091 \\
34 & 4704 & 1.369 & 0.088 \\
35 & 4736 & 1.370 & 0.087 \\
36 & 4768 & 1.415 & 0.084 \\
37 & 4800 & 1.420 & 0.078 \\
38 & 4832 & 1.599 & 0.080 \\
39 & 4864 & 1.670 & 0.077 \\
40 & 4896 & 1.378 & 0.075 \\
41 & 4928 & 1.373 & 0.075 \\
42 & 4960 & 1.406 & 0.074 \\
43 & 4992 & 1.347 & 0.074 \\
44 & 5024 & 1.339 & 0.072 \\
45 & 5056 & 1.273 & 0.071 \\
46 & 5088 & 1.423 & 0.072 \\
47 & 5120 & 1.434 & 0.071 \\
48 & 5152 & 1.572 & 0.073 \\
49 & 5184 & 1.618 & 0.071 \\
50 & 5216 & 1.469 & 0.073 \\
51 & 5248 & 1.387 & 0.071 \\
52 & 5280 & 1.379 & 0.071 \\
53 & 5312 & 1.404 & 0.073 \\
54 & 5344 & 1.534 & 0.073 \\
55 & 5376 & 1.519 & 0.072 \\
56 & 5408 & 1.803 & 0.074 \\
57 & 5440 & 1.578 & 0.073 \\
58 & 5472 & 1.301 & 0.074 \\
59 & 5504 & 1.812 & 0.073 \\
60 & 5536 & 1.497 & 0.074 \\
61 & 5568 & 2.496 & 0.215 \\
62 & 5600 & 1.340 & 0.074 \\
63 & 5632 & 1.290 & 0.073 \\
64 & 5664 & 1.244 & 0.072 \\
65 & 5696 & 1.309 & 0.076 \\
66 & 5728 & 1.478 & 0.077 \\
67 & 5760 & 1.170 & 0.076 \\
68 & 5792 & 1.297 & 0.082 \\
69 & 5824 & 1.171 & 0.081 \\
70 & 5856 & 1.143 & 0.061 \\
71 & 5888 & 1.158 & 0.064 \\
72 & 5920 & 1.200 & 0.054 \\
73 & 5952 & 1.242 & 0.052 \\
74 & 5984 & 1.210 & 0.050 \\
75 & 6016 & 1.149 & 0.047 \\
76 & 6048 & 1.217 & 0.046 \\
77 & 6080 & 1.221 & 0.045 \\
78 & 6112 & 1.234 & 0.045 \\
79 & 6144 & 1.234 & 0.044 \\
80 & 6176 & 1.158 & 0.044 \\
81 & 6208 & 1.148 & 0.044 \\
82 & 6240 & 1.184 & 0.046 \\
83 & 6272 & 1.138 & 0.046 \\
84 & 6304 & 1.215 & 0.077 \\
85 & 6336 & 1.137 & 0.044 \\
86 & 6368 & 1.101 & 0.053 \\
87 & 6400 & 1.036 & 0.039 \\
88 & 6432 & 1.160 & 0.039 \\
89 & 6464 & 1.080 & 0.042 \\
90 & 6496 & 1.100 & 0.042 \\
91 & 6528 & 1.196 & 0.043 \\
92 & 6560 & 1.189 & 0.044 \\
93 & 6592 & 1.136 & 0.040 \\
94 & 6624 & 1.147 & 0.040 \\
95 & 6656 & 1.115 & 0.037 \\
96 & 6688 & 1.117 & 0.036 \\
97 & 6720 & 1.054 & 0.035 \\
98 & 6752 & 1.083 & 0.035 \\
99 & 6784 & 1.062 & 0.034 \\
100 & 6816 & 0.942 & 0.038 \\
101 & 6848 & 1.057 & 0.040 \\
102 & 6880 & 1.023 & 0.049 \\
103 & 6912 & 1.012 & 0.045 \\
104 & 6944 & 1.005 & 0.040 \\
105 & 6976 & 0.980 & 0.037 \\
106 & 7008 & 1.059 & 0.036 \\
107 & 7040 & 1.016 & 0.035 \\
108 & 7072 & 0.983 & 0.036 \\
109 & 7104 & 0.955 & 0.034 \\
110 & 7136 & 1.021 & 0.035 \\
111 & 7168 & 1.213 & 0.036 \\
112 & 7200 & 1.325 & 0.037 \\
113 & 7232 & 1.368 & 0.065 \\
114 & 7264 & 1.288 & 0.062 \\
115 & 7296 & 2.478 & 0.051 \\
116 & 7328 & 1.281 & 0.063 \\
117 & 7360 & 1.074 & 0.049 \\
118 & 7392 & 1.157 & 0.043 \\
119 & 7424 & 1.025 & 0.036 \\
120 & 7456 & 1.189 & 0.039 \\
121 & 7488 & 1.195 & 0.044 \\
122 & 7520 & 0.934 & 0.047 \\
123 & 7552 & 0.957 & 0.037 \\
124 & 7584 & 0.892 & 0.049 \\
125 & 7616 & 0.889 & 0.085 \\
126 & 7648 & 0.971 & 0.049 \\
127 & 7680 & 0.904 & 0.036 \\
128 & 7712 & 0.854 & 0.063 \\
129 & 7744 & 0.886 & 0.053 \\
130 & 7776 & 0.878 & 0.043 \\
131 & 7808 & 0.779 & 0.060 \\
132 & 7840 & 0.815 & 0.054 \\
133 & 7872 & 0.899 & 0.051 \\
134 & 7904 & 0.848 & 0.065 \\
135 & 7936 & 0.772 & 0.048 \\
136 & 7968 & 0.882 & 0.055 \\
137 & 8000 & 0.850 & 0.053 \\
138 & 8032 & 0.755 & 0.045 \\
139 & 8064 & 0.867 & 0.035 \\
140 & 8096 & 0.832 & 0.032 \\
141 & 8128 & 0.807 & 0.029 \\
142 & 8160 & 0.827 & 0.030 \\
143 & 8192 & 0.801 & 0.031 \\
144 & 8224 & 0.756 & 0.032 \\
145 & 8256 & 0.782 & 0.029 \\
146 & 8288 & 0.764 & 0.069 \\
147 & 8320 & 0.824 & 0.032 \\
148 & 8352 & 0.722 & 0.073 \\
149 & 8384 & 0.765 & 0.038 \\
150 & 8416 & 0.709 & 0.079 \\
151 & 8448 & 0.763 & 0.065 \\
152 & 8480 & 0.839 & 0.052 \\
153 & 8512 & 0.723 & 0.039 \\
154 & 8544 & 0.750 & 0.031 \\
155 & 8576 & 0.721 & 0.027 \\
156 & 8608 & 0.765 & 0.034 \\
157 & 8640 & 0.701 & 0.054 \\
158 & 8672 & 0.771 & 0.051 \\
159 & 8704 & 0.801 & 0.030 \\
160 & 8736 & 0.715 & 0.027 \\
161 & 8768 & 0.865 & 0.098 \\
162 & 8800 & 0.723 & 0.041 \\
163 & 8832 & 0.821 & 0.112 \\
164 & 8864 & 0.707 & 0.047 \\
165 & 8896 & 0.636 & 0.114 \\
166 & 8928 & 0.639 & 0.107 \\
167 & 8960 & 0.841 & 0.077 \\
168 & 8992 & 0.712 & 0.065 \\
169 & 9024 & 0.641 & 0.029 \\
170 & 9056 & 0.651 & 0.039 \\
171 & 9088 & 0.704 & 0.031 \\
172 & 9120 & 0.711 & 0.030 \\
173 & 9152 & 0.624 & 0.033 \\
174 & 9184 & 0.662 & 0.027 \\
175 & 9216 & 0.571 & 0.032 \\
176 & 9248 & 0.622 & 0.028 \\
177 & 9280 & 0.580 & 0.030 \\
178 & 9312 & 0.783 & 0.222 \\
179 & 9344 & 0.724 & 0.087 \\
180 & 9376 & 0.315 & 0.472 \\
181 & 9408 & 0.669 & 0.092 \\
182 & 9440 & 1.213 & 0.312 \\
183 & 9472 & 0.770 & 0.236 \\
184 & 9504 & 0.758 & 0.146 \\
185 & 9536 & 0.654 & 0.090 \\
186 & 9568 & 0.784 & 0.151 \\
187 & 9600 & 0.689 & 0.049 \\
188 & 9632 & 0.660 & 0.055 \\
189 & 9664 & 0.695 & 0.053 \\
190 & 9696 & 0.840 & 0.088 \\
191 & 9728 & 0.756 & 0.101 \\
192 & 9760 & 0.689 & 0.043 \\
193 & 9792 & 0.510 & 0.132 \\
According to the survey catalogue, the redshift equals 0.112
